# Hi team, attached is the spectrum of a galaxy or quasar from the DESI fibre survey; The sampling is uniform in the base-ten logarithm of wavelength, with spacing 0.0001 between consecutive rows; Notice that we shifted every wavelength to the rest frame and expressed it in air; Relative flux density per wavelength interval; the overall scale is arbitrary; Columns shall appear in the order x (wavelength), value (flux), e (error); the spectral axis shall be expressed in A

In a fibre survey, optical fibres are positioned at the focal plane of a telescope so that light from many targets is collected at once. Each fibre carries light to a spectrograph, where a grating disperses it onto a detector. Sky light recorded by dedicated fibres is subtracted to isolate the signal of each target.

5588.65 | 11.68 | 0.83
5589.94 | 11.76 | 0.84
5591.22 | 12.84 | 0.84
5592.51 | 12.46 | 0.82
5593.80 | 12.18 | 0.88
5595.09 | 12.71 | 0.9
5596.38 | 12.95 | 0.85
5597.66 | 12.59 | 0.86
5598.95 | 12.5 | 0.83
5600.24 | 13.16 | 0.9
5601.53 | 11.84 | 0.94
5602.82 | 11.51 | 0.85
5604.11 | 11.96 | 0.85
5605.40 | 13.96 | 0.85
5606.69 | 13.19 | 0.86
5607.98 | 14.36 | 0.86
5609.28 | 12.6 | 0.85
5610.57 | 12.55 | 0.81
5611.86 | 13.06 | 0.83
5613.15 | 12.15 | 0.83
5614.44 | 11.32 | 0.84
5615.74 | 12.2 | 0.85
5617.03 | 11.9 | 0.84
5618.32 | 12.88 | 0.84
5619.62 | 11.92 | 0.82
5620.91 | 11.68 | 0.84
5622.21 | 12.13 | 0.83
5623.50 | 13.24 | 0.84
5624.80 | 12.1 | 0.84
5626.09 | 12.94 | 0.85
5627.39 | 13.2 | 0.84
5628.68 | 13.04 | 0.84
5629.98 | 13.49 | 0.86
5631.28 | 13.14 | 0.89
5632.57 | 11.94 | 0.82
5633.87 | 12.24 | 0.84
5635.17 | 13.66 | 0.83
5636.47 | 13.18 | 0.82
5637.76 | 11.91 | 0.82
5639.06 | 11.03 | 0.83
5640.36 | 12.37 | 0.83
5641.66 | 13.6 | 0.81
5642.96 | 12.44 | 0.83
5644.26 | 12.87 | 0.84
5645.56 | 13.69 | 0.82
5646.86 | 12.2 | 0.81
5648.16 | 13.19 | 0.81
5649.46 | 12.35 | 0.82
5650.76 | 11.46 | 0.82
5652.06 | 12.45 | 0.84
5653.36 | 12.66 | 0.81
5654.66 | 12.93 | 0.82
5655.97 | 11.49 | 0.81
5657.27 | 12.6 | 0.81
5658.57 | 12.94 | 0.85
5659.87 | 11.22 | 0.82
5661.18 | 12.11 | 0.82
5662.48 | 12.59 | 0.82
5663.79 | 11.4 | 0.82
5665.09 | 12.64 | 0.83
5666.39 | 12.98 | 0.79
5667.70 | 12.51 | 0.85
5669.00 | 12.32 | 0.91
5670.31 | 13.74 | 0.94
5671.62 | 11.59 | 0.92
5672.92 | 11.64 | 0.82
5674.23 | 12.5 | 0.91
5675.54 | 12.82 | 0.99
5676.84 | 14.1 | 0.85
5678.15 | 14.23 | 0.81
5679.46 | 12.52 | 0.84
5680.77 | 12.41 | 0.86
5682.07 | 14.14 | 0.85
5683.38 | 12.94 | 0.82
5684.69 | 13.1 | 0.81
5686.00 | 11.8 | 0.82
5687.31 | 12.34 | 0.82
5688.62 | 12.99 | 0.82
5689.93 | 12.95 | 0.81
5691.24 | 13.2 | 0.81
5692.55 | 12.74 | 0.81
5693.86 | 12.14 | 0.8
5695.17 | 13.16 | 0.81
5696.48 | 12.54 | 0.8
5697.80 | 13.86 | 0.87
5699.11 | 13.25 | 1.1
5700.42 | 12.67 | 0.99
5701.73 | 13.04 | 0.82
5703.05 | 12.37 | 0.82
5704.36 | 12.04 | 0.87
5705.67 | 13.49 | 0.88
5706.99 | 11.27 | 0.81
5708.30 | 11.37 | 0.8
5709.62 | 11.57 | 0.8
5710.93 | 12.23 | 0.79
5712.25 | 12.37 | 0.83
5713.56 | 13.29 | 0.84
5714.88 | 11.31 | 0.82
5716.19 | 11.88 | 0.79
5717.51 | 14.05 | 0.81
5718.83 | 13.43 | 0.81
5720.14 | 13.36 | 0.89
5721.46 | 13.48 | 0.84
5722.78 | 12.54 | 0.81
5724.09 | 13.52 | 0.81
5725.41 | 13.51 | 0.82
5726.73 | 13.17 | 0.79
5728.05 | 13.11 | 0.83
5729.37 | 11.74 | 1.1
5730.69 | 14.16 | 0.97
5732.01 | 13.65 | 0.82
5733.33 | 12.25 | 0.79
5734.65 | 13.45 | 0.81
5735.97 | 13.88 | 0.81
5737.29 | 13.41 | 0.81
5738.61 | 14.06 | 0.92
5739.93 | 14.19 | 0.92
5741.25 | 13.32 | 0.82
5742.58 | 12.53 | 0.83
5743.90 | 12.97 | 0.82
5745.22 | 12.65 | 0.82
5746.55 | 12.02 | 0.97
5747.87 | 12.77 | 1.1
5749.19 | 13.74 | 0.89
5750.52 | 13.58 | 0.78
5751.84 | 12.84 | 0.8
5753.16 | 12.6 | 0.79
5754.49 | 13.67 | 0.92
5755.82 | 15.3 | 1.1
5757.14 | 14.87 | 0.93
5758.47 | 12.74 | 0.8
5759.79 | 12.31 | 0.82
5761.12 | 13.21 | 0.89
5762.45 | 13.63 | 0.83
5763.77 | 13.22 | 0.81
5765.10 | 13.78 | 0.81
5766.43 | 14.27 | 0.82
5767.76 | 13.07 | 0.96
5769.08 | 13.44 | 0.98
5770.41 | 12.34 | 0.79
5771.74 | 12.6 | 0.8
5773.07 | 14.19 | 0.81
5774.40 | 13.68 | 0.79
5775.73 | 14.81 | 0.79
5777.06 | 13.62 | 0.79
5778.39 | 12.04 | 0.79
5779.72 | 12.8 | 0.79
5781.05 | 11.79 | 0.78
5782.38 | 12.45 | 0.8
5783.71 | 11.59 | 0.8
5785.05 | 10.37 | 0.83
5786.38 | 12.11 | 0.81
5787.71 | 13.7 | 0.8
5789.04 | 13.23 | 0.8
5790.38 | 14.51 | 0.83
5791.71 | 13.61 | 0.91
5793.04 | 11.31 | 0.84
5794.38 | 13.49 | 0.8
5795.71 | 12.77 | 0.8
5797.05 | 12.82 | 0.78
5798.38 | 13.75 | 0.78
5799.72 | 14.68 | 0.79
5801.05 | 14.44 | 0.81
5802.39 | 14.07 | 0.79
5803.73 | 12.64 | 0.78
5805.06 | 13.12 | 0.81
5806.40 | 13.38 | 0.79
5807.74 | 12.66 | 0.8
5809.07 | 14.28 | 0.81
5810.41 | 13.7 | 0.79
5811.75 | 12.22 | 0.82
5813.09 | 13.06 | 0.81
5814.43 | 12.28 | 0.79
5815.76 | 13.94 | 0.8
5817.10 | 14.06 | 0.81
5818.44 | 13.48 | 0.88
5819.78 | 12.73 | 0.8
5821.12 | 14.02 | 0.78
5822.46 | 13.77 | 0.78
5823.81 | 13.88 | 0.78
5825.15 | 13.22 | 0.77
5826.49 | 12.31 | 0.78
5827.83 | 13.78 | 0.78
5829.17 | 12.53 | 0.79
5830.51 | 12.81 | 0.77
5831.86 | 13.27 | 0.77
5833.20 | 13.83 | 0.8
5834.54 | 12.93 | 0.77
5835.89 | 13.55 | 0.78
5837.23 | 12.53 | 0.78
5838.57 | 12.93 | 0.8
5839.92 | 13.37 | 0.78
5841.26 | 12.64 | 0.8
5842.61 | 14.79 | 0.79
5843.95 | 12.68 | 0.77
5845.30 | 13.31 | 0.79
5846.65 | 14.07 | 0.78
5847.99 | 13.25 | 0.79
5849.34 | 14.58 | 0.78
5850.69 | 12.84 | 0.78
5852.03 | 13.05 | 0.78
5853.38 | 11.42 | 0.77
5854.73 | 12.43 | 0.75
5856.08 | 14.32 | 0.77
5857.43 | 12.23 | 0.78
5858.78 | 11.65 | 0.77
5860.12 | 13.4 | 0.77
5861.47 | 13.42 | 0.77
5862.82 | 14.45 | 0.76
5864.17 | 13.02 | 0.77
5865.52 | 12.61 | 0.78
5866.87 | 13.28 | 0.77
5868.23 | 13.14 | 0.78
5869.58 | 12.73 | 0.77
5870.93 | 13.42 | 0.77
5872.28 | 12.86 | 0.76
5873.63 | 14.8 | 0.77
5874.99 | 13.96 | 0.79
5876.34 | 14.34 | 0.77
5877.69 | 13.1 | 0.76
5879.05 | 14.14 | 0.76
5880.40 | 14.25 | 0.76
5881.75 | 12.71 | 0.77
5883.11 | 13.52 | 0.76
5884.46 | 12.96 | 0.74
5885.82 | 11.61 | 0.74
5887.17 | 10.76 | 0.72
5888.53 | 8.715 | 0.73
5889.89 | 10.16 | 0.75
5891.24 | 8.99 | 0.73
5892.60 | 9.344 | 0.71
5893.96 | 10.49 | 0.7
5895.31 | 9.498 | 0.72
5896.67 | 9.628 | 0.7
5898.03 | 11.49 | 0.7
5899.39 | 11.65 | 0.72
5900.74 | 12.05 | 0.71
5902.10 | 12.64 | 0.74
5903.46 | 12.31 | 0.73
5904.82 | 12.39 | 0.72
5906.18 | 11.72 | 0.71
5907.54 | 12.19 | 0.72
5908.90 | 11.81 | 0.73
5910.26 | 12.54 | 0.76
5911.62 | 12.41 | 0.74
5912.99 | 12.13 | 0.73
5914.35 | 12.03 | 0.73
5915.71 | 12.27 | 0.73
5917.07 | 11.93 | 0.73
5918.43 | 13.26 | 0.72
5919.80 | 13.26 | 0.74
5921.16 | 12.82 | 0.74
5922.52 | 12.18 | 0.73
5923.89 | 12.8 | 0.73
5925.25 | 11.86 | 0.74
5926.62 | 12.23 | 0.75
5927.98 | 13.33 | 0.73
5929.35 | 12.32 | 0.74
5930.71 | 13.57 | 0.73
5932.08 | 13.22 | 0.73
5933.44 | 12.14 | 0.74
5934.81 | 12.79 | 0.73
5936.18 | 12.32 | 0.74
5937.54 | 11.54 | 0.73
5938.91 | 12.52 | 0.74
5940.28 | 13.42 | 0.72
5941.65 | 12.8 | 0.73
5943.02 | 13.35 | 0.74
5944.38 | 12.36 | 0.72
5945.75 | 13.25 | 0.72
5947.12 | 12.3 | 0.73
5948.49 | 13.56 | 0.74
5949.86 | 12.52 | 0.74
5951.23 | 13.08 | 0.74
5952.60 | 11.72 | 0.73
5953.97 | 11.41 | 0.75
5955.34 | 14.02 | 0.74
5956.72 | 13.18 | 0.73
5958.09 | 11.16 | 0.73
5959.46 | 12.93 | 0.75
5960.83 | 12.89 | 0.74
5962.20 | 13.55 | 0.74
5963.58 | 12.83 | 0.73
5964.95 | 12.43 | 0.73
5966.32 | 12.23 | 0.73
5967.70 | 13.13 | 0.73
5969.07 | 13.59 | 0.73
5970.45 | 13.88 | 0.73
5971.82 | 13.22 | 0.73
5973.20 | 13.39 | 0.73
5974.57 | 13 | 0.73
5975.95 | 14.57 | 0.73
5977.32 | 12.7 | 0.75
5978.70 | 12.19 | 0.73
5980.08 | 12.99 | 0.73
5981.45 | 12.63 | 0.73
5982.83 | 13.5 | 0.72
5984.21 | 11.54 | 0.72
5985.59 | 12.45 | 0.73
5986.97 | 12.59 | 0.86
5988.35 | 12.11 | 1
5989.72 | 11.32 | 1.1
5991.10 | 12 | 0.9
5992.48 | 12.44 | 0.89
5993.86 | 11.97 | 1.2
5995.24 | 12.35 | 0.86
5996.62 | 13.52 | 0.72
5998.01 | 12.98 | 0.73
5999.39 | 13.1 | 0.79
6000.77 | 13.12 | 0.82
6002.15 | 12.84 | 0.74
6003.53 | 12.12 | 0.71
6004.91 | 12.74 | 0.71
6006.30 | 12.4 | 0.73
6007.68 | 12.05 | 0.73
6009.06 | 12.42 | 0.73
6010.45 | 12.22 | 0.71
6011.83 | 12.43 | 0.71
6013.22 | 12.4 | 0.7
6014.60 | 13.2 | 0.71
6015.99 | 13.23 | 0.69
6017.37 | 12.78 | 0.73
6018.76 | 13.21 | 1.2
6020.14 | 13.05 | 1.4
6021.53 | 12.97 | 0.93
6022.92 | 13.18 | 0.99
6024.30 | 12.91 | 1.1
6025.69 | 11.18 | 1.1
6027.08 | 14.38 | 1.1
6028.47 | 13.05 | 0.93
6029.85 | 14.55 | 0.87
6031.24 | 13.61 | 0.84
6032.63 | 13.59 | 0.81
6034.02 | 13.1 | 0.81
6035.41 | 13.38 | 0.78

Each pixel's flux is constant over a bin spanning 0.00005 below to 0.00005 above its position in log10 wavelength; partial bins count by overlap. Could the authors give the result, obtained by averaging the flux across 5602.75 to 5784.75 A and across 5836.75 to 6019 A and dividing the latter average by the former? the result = 0.98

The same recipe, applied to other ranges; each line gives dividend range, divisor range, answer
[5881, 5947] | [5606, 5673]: 0.96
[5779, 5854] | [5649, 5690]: 1.05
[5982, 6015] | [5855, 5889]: 0.96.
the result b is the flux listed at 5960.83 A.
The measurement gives 12.89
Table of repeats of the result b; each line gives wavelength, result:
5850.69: 12.84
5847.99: 13.25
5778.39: 12.04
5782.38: 12.45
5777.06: 13.62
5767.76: 13.07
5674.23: 12.5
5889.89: 10.16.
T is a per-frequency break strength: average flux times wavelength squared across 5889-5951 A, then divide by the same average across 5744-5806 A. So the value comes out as 1.0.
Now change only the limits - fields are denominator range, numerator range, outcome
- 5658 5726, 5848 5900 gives 1.04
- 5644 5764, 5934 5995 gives 1.08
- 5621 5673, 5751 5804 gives 1.10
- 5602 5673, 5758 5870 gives 1.12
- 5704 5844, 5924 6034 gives 1.04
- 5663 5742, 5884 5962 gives 1.02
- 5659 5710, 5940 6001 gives 1.12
